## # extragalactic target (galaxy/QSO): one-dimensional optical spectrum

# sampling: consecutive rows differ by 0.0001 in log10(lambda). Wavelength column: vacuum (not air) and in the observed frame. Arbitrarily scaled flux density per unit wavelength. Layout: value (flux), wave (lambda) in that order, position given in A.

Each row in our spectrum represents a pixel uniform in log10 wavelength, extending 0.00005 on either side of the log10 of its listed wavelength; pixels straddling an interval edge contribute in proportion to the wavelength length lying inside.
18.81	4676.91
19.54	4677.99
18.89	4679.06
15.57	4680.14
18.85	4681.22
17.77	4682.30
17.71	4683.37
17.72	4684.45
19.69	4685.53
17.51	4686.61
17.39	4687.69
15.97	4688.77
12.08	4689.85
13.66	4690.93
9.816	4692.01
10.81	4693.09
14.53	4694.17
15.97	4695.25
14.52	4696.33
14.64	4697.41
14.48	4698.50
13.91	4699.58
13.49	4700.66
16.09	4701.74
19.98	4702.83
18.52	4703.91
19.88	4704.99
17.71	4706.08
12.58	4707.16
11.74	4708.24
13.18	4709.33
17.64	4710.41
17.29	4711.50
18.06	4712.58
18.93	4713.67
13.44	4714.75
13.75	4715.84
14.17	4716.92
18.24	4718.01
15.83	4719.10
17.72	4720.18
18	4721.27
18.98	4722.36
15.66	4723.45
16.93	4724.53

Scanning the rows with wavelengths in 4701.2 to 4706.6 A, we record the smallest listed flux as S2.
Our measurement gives 16.09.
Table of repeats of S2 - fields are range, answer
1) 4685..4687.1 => 17.51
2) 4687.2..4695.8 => 9.816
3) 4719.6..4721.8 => 17.72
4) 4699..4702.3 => 13.49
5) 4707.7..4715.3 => 11.74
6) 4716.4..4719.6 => 14.17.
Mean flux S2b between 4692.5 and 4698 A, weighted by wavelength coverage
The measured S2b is 14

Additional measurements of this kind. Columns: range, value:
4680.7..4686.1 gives 18.4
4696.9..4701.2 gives 14.1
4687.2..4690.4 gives 15.1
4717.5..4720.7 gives 17.3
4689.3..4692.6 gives 11.9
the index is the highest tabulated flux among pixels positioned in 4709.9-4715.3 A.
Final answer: 18.93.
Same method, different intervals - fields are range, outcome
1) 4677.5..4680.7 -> 19.54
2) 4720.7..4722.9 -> 18.98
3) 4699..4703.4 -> 19.98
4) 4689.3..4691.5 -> 13.66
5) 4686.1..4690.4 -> 17.51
